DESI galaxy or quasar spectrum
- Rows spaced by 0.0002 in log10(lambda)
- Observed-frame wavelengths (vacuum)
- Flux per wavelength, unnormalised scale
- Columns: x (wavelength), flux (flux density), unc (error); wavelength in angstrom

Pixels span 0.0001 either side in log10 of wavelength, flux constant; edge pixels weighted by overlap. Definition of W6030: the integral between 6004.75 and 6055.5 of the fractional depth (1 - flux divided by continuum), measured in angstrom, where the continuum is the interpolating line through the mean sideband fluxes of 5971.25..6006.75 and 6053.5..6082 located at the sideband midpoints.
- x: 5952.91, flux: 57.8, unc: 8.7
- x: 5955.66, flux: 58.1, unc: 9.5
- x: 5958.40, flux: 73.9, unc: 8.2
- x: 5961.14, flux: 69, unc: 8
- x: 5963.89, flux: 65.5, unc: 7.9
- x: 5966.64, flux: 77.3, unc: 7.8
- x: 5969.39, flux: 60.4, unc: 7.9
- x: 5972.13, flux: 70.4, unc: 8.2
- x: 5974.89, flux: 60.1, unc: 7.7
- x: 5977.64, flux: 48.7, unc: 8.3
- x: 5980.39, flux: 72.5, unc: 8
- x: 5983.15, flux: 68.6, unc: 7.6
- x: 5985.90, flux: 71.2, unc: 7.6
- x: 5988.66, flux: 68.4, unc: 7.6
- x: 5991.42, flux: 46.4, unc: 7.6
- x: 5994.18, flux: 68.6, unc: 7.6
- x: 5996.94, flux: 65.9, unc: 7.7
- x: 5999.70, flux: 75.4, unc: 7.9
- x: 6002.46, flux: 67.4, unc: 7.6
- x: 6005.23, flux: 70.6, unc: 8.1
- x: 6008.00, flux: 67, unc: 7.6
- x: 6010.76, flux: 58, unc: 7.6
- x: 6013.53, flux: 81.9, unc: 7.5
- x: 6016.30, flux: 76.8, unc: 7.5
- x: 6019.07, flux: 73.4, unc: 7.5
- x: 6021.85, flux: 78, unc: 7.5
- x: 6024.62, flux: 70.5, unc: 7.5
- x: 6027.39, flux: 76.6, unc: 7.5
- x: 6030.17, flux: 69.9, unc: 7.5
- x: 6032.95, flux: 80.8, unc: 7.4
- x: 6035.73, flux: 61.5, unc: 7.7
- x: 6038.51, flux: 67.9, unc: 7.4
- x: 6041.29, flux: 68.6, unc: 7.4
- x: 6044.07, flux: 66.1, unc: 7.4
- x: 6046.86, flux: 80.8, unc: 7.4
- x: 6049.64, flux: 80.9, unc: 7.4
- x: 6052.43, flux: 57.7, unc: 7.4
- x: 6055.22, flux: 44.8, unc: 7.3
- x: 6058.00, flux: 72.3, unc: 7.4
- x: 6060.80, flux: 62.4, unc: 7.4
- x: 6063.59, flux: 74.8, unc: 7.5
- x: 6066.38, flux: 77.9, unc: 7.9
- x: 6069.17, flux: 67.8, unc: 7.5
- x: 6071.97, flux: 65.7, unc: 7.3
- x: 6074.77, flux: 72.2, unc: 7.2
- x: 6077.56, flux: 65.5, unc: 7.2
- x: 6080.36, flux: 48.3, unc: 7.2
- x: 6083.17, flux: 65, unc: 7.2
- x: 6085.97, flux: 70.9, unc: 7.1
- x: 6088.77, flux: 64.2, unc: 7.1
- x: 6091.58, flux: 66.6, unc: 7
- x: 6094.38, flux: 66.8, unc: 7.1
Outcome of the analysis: -4.1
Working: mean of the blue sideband 65.6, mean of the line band 70.6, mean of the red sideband 65.1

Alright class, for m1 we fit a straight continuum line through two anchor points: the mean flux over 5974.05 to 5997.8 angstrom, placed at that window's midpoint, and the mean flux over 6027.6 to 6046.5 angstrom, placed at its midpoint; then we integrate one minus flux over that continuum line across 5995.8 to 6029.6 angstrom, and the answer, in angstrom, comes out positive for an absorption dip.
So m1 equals -2.4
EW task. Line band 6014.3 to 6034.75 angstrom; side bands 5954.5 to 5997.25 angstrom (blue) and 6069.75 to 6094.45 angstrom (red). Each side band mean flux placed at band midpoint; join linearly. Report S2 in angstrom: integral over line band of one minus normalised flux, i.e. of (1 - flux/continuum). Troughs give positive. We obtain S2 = -3.1 angstrom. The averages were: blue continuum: 65.3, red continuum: 65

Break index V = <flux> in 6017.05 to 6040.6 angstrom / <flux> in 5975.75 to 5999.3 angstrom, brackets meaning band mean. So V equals 1.13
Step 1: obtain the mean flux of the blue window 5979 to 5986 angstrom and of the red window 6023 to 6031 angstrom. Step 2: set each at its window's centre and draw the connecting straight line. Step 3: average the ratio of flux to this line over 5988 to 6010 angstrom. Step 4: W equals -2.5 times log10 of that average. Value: 0.09 mag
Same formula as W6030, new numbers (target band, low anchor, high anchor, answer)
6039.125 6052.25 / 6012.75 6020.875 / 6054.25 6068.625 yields -0.30 angstrom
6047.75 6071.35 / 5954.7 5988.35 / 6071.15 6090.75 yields -0.96 angstrom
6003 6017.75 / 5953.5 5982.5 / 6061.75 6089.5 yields -1.01 angstrom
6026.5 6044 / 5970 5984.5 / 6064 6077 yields -0.55 angstrom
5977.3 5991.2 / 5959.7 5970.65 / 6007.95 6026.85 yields 0.86 angstrom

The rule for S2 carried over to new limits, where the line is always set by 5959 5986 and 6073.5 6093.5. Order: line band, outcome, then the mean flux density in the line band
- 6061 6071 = -1.1 angstrom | 71.9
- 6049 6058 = 0.5 angstrom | 61.2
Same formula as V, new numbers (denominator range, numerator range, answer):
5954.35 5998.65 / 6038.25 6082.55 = 1.03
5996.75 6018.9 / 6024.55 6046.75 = 1.00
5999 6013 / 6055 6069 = 1.00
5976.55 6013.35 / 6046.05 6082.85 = 1.01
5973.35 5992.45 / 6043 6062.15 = 1.06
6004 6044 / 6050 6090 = 0.92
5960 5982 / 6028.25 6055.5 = 1.05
